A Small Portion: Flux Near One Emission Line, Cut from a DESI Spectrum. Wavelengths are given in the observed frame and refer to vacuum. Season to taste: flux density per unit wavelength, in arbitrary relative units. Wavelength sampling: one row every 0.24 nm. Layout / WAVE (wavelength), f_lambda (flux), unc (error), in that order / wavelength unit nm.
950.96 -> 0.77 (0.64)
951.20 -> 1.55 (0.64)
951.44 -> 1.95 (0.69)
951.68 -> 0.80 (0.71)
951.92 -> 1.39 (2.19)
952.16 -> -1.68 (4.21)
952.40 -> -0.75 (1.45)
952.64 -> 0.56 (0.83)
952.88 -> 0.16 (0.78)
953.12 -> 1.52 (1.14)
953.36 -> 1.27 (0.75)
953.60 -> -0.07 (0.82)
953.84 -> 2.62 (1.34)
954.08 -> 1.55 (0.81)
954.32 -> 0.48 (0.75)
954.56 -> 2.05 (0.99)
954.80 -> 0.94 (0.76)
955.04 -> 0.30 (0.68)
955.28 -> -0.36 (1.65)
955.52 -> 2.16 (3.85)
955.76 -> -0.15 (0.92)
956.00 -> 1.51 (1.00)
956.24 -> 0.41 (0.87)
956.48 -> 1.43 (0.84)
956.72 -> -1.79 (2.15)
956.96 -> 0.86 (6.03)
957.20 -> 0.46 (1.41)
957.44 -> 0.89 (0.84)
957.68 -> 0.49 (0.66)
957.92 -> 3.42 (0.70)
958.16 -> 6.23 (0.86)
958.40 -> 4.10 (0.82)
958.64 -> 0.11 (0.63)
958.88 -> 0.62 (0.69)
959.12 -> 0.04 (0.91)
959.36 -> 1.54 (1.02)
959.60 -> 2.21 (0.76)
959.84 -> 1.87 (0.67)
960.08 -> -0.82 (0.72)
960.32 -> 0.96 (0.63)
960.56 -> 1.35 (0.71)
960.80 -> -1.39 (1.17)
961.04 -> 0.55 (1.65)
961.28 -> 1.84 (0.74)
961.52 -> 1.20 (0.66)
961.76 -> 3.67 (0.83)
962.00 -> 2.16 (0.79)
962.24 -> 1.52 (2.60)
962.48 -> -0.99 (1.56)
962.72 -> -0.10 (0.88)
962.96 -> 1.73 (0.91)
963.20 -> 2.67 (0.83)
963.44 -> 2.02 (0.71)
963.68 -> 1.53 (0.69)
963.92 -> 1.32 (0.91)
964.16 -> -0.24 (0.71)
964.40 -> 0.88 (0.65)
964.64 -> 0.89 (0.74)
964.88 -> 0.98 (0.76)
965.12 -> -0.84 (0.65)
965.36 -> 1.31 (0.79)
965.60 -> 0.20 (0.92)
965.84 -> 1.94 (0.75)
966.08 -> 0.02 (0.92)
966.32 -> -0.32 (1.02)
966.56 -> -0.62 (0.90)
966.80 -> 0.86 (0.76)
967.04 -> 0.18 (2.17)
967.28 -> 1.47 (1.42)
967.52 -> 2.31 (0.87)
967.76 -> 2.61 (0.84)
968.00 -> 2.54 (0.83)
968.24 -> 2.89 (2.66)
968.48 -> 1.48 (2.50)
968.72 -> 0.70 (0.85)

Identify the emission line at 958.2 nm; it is H-beta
